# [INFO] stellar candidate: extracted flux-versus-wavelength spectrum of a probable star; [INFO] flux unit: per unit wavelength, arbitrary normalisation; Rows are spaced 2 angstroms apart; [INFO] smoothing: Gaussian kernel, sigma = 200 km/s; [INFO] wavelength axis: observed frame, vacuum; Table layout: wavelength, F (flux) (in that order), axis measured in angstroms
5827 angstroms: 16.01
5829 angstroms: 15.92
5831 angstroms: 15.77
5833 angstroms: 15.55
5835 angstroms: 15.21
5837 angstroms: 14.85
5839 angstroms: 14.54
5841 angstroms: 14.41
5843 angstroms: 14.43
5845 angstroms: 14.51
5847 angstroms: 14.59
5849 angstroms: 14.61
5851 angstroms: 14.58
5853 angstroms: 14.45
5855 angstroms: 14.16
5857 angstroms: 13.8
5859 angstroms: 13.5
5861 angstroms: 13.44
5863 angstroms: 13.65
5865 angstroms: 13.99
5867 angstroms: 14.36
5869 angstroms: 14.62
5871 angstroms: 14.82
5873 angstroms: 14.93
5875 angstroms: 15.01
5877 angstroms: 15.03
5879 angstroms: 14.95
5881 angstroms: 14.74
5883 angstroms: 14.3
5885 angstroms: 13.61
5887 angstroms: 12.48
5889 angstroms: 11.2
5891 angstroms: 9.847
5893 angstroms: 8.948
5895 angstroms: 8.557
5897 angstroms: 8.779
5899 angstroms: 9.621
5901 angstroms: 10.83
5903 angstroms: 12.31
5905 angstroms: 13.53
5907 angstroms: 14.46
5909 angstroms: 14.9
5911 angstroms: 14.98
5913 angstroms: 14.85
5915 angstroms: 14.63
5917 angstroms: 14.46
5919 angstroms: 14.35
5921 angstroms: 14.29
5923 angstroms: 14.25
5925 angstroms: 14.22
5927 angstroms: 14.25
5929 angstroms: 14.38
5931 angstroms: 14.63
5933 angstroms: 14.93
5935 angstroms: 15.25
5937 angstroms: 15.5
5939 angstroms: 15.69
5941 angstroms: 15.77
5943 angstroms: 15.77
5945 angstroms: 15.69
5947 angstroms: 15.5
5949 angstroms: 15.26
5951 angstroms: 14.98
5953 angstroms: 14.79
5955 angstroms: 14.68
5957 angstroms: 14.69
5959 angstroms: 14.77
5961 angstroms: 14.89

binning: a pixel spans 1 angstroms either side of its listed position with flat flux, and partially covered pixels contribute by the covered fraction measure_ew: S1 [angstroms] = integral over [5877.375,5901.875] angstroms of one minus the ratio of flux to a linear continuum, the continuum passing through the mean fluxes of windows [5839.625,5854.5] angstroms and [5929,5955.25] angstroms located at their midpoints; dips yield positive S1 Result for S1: 5.36 angstroms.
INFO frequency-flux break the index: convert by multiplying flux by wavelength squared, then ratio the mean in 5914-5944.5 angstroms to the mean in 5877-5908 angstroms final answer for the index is 1.25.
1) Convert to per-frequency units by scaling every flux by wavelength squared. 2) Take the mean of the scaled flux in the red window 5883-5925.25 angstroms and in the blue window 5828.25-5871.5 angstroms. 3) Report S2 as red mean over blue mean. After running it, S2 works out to 0.89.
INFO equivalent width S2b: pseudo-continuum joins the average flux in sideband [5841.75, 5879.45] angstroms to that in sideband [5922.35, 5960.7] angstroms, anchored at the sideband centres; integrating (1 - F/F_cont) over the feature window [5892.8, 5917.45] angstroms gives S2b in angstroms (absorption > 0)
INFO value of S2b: 3.8 angstroms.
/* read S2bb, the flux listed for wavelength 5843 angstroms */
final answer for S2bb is 14.43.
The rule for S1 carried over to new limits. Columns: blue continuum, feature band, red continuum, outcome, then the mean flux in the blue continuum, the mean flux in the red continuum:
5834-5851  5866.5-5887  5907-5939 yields 0.17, 14.6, 14.7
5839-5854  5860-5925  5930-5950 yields 7.21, 14.5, 15.4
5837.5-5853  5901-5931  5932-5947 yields 2.16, 14.5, 15.5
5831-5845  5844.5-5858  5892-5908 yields -0.34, 14.9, 10.9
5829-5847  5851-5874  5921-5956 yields 1.21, 14.9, 15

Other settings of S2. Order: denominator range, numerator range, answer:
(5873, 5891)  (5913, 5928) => 1.06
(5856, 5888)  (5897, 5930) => 0.97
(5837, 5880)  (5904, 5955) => 1.06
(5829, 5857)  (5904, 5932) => 1.00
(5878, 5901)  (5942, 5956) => 1.35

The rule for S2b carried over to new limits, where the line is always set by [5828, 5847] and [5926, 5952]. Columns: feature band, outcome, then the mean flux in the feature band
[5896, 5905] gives 2.6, 10.7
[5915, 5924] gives 0.5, 14.4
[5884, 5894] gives 2.6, 11.2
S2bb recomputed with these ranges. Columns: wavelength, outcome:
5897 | 8.779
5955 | 14.68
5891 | 9.847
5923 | 14.25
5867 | 14.36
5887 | 12.48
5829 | 15.92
